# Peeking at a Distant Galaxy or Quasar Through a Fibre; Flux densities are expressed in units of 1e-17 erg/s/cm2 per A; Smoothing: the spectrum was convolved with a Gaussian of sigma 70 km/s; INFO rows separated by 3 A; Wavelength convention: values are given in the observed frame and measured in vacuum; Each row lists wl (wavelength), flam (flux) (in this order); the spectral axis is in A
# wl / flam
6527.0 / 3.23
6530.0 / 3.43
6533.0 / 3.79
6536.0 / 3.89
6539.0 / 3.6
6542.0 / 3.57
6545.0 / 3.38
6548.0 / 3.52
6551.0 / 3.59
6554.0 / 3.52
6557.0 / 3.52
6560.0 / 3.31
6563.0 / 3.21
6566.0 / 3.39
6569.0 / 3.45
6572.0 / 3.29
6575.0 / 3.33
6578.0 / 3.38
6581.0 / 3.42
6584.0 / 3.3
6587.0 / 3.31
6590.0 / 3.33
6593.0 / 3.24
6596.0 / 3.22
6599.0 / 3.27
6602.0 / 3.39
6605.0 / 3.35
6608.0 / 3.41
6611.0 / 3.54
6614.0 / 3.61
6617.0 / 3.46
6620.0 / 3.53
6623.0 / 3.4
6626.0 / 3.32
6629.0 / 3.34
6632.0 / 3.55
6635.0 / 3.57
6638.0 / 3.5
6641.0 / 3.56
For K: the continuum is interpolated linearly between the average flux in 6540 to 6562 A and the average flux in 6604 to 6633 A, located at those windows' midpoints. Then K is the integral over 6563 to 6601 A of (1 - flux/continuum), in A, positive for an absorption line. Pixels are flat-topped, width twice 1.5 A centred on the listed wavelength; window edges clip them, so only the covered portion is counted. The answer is 1.59 A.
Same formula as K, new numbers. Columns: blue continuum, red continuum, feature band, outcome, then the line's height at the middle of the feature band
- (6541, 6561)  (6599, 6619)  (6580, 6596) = 0.72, 3.46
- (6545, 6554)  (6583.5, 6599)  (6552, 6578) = 0.37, 3.43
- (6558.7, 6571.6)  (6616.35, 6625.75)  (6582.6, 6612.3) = 0.56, 3.4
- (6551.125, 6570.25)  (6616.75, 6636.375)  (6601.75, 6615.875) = -0.10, 3.44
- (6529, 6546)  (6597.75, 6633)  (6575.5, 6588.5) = 0.60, 3.51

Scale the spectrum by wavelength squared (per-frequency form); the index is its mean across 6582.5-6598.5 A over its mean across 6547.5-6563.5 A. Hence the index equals 1.0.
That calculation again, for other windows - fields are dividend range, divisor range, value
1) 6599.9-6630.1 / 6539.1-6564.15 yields 1.01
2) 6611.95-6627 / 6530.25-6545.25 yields 0.97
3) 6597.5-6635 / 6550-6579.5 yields 1.03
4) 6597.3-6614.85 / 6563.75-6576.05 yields 1.03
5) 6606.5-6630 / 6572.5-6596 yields 1.05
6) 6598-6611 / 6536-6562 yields 0.98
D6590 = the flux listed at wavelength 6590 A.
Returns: 3.33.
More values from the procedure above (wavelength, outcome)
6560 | 3.31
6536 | 3.89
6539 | 3.6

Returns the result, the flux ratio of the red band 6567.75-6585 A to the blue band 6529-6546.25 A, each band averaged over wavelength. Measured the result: 0.9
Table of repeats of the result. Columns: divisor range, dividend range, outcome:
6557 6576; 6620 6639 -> 1.03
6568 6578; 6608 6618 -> 1.05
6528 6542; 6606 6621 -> 0.96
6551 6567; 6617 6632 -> 1.00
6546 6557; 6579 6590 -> 0.95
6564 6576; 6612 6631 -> 1.03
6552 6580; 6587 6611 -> 0.98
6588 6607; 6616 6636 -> 1.04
